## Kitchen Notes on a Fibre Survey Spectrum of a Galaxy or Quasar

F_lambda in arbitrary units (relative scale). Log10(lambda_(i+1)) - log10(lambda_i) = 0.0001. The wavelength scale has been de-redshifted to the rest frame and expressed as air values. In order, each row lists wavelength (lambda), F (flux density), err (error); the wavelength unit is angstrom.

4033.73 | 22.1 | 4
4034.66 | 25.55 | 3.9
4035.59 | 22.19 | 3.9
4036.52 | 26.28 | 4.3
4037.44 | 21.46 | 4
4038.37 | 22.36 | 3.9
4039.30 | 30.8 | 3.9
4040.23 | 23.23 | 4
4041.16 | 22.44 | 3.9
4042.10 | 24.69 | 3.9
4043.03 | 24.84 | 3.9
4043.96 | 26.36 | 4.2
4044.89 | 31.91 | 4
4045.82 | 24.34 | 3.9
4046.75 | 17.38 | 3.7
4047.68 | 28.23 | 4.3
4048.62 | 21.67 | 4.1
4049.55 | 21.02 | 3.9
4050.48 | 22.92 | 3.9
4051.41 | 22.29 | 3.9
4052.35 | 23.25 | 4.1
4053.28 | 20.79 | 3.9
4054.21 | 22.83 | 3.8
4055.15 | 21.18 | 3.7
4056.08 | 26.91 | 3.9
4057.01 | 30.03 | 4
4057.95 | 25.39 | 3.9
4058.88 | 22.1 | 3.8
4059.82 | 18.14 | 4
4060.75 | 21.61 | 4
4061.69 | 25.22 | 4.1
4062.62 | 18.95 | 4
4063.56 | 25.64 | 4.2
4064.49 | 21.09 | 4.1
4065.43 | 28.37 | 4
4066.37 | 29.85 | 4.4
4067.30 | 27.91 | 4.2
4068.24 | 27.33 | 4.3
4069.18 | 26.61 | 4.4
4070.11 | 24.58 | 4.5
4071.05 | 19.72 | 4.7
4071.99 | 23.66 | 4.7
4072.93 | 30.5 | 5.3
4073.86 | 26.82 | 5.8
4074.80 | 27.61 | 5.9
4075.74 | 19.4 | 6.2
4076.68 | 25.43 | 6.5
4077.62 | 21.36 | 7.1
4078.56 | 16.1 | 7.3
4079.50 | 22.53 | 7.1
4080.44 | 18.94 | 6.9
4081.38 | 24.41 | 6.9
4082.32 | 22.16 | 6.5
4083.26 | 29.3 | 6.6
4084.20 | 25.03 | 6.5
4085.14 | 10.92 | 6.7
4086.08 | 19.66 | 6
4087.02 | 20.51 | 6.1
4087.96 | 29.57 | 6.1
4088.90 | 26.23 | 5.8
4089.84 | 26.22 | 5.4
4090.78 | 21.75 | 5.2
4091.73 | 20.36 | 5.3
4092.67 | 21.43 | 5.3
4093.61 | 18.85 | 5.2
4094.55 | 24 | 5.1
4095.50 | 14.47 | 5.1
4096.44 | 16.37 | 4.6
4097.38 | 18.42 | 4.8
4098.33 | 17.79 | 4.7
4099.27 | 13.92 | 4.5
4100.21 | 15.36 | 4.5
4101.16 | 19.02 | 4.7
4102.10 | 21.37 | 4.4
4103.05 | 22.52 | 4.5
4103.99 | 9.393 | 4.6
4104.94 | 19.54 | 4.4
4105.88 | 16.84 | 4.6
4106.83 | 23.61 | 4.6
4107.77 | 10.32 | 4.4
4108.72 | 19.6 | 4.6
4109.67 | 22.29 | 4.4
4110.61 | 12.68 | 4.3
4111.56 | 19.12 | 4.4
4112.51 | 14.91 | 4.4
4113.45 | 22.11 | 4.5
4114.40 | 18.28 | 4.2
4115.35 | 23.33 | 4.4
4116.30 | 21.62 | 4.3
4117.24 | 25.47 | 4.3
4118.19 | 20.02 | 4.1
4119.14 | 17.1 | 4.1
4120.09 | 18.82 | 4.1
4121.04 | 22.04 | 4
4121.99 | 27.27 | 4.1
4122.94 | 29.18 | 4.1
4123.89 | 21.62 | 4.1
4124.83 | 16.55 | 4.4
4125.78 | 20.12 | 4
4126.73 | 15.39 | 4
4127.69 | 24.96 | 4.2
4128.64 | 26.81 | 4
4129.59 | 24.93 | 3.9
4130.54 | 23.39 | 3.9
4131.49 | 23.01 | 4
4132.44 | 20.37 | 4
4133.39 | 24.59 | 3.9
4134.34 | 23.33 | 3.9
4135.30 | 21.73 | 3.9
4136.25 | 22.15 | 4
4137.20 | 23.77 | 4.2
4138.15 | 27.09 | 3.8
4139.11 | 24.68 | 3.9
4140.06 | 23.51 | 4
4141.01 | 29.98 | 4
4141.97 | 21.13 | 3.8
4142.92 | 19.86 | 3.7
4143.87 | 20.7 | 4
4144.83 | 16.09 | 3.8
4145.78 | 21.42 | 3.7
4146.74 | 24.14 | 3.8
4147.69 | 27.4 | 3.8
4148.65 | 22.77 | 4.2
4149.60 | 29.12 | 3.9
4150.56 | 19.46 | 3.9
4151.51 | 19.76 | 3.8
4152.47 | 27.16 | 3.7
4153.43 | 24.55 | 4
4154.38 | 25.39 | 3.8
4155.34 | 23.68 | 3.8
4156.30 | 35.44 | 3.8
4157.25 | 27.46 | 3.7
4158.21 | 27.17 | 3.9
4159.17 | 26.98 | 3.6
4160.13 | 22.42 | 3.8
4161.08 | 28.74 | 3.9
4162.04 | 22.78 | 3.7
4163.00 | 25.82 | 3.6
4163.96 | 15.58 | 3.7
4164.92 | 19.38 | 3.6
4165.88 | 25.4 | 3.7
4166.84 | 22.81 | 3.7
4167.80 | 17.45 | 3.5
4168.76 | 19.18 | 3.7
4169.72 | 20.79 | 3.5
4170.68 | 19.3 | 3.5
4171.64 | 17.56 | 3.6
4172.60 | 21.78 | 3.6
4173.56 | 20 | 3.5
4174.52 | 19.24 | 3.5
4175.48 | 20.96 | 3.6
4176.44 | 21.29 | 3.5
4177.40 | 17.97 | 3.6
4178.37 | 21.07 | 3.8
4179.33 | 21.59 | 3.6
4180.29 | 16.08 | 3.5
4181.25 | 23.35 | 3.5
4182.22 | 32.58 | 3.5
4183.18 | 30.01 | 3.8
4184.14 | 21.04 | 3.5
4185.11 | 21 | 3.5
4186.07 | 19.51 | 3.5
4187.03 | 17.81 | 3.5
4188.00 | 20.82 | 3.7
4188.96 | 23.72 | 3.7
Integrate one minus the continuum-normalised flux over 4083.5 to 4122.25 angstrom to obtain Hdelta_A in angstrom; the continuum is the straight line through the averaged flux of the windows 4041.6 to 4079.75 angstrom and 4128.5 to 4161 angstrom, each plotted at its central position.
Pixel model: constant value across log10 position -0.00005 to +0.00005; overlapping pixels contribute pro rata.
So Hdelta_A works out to 7.1 angstrom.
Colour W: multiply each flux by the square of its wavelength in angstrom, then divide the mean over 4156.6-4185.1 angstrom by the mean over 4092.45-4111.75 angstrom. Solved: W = 1.29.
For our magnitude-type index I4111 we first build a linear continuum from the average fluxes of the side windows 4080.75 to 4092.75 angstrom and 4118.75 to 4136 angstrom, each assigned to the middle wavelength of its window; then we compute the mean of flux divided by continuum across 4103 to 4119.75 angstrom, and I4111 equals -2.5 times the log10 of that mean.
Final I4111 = 0.201 mag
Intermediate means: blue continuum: 22.9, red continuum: 22.3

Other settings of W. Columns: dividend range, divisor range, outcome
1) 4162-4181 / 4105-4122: 1.07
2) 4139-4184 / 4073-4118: 1.16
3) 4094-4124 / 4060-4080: 0.81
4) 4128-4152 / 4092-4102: 1.31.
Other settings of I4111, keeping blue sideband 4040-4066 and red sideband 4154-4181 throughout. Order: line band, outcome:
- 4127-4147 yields -0.02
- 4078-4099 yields 0.11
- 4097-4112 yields 0.29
